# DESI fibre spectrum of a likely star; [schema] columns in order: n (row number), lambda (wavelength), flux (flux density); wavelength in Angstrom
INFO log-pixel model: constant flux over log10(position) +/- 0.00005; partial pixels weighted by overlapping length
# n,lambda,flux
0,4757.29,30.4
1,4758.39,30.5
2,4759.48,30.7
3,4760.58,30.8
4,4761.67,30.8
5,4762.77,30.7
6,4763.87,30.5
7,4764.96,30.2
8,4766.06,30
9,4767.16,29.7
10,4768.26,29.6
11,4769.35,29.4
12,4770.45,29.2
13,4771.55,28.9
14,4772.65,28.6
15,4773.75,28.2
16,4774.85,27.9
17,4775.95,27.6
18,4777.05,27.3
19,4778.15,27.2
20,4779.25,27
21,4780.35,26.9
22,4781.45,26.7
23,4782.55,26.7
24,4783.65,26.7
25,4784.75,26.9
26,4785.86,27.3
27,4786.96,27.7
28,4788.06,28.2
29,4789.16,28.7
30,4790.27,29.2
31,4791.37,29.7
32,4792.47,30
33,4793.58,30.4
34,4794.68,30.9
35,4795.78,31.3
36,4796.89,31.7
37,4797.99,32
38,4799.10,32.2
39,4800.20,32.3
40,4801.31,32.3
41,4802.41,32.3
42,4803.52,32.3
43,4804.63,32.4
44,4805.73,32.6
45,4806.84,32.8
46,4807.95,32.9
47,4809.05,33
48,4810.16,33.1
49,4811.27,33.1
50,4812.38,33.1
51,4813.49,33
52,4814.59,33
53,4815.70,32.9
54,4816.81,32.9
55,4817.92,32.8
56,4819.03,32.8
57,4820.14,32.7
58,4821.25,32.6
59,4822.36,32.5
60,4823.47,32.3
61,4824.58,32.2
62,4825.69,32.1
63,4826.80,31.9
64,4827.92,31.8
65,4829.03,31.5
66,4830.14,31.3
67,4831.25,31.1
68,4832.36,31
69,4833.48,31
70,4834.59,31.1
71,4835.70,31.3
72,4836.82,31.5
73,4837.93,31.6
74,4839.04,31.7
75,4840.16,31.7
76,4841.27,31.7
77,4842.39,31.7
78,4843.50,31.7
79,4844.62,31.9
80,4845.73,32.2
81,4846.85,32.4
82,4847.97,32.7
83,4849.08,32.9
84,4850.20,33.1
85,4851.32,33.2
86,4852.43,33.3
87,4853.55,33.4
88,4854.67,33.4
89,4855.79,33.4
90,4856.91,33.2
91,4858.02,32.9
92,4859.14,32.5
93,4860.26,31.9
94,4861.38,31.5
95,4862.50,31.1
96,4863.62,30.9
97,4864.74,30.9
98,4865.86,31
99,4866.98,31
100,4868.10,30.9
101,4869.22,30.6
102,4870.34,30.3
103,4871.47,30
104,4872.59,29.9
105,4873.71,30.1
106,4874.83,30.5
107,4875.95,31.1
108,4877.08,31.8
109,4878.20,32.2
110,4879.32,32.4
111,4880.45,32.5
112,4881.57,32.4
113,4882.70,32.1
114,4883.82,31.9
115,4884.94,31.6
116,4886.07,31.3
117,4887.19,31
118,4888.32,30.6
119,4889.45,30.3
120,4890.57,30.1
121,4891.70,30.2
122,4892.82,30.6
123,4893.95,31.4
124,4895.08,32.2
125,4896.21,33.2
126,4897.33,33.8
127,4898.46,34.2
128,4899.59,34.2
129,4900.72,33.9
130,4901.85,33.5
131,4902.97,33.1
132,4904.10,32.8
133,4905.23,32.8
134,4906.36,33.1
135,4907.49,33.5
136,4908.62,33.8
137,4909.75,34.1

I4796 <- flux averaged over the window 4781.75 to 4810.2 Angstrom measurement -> 30.5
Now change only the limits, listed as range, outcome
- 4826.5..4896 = 31.6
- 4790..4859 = 32.2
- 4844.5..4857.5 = 33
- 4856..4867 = 31.8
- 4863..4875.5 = 30.6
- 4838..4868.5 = 32.2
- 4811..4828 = 32.6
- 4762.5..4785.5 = 28.3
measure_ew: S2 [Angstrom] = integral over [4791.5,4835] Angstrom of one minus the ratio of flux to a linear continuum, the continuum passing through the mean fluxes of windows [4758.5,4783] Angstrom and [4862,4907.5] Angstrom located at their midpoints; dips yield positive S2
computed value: -3.2 Angstrom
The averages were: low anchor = 28.9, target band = 32.1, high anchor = 31.7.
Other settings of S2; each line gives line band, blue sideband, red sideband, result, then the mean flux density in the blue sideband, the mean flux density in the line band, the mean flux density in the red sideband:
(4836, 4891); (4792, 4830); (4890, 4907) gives 1.3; 32.3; 31.7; 32.6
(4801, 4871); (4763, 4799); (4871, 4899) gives -4.4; 28.9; 32.2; 31.5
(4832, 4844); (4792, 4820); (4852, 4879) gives 0.2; 32.3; 31.5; 31.6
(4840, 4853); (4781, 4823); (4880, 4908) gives -0.3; 31.2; 32.4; 32.3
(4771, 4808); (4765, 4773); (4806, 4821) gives 1.8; 29.4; 29.5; 32.9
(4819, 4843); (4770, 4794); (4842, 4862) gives -0.4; 28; 31.8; 32.6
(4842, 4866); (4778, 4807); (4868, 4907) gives -1.0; 29.8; 32.4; 31.8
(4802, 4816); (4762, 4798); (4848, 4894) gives -1.5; 28.8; 32.8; 31.6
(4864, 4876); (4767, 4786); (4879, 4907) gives 0.3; 27.8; 30.6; 32.2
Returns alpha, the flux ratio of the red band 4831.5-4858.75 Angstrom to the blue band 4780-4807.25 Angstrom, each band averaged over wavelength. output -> 1.07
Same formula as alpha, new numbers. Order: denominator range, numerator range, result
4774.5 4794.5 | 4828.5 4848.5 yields 1.13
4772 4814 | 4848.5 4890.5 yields 1.05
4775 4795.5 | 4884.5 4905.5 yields 1.14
